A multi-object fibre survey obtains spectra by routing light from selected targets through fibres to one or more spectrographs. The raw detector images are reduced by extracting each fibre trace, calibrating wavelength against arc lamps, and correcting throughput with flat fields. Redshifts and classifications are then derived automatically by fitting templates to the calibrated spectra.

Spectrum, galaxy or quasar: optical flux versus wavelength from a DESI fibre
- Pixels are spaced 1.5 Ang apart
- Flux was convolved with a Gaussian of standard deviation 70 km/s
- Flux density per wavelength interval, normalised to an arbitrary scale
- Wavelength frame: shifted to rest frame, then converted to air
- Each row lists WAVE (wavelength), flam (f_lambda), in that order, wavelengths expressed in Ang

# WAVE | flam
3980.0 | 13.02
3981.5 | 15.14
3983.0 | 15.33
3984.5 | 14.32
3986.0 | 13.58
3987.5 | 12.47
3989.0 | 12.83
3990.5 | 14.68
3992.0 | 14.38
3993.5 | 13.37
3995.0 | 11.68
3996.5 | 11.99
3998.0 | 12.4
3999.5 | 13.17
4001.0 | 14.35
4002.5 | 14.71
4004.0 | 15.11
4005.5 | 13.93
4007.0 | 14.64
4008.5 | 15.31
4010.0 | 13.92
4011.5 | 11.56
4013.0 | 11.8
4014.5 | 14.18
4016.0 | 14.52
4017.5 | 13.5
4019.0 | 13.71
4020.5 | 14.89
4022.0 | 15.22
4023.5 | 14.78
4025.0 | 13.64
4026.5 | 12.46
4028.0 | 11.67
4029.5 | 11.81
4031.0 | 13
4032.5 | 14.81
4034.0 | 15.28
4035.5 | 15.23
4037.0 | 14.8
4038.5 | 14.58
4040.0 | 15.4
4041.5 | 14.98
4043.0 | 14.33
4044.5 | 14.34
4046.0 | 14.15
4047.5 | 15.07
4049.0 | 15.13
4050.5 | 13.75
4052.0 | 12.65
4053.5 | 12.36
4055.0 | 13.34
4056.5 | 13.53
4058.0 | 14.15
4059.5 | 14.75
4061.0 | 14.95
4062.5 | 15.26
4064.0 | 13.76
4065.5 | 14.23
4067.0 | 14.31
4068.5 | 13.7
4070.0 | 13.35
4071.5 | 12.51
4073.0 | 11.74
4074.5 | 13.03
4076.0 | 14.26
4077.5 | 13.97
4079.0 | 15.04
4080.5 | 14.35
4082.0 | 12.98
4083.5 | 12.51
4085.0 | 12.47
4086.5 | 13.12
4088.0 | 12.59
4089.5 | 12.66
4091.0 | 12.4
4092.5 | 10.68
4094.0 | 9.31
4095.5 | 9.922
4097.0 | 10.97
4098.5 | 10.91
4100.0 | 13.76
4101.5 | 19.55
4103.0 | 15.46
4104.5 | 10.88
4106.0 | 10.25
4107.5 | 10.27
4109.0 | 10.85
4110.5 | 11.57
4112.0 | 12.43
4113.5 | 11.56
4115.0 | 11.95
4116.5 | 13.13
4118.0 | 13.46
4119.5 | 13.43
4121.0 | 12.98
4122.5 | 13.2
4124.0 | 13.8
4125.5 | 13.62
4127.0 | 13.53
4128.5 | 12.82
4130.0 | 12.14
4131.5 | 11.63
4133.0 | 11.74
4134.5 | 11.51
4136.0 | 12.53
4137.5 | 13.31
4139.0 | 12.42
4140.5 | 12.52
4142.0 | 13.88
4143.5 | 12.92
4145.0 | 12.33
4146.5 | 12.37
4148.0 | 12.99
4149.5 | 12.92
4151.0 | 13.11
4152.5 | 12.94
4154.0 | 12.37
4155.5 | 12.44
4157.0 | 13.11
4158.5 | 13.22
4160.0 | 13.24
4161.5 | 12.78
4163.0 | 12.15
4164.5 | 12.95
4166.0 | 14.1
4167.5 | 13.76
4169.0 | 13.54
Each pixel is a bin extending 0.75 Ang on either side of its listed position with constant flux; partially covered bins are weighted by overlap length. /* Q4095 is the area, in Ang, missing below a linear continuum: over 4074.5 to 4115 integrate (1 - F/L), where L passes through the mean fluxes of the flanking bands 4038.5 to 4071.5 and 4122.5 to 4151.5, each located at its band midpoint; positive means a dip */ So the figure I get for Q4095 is 3.0 Ang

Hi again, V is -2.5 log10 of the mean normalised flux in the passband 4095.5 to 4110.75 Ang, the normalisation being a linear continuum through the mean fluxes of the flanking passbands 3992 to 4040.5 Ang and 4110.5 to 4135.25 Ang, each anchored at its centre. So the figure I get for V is 0.044 mag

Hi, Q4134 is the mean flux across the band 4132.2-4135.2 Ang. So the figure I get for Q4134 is 11.6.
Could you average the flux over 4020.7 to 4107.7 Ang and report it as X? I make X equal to 13.5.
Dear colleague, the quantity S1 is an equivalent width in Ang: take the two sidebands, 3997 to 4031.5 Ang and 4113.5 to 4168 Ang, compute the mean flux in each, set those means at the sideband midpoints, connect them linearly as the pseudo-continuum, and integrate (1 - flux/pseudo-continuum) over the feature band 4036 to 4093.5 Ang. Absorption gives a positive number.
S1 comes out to -1.6 Ang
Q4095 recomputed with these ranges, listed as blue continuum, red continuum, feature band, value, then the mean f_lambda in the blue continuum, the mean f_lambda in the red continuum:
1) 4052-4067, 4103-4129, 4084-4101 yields 1.6 Ang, 14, 12.4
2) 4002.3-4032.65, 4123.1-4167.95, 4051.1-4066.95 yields -0.6 Ang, 13.7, 12.8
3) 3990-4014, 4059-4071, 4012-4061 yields -0.2 Ang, 13.6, 14.2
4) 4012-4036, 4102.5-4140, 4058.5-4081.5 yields -1.5 Ang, 13.7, 12.4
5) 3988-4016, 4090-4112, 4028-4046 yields -1.8 Ang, 13.6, 11.9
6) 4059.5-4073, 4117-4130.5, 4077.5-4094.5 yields 1.3 Ang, 13.9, 13.2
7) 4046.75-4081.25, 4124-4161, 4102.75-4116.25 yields 1.7 Ang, 13.9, 12.8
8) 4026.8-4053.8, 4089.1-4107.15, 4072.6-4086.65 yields -0.7 Ang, 14.1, 12.2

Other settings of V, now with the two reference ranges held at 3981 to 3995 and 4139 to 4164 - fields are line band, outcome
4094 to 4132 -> 0.05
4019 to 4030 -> 0.01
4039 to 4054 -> -0.06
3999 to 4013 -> -0.02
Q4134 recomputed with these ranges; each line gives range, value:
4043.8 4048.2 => 14.5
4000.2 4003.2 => 14.5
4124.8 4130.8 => 13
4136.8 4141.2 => 12.7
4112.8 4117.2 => 12.2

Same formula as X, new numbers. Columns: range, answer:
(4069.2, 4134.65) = 12.6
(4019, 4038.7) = 14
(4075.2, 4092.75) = 13.2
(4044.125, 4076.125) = 13.8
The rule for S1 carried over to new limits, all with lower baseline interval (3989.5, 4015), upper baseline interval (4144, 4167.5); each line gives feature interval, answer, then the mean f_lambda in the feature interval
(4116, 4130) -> -0.2 Ang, 13.3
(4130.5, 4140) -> 0.6 Ang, 12.2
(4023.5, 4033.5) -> 0.3 Ang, 13.1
